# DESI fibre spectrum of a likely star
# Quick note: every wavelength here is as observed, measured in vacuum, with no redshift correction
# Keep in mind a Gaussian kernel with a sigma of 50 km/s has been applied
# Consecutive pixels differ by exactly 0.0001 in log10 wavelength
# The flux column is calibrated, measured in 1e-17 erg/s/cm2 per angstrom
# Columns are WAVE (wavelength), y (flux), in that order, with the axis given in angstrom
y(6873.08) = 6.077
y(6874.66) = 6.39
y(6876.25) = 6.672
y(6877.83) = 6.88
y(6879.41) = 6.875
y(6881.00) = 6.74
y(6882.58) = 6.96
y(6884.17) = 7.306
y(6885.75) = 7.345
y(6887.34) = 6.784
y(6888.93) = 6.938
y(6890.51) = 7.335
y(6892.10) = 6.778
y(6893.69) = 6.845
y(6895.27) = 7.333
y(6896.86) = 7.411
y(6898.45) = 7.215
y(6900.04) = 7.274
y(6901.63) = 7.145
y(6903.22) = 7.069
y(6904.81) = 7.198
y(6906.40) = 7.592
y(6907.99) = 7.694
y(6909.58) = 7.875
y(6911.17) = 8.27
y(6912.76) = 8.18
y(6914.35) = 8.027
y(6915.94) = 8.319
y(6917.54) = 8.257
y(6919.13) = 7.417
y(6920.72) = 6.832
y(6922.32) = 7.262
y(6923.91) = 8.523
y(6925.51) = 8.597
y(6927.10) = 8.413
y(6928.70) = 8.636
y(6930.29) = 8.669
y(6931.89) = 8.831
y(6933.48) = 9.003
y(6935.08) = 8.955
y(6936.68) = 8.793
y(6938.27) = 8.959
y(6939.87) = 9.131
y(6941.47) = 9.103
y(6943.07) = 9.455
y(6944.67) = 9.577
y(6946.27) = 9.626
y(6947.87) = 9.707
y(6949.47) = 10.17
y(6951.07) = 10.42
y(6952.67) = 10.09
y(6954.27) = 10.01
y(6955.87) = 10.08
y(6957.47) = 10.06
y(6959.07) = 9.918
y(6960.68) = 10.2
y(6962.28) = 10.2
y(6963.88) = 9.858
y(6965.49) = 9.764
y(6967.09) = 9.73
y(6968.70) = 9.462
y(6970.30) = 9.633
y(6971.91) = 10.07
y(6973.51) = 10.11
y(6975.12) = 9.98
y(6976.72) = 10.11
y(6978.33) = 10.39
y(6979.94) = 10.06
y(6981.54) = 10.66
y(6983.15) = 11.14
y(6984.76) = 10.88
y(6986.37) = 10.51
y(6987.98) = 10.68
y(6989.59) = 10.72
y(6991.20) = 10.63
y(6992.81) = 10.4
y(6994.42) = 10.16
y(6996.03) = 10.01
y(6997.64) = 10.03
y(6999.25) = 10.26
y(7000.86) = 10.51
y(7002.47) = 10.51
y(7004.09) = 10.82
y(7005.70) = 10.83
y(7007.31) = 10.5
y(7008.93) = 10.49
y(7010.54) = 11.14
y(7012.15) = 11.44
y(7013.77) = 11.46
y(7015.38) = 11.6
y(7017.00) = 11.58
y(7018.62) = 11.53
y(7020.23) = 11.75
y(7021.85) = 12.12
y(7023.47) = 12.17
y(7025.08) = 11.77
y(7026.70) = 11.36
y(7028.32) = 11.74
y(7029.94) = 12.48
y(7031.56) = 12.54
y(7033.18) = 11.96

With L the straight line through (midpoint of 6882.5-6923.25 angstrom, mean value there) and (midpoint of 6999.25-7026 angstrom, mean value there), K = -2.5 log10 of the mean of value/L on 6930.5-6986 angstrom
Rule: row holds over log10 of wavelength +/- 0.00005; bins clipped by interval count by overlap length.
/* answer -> -0.05 mag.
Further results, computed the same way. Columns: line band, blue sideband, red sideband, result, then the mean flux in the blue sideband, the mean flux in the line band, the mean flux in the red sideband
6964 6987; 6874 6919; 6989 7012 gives -0.04 mag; 7.32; 10.2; 10.5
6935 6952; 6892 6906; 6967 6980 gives -0.08 mag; 7.17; 9.47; 9.95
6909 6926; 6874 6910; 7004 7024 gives 0.01 mag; 7.11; 7.95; 11.3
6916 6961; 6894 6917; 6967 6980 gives -0.04 mag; 7.61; 9.07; 9.95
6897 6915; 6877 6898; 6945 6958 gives 0.04 mag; 7.04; 7.58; 10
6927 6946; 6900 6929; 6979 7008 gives -0.05 mag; 7.82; 9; 10.5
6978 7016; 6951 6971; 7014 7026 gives 0.04 mag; 9.94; 10.7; 11.8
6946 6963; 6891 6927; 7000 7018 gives -0.10 mag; 7.61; 10.1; 11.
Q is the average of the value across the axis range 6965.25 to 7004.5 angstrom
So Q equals 10.3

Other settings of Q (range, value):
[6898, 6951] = 8.39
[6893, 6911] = 7.37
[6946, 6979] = 9.99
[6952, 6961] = 10.1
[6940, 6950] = 9.55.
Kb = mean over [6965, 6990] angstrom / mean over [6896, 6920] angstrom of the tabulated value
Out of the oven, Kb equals 1.3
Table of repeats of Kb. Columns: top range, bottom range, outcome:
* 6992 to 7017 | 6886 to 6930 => 1.41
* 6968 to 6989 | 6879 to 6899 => 1.46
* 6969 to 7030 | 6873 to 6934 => 1.44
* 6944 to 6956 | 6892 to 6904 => 1.39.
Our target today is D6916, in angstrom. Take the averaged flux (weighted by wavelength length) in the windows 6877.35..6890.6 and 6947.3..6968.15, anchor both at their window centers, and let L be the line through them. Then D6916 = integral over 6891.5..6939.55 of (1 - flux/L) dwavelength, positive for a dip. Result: 2.1 angstrom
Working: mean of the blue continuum 7.01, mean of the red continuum 10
